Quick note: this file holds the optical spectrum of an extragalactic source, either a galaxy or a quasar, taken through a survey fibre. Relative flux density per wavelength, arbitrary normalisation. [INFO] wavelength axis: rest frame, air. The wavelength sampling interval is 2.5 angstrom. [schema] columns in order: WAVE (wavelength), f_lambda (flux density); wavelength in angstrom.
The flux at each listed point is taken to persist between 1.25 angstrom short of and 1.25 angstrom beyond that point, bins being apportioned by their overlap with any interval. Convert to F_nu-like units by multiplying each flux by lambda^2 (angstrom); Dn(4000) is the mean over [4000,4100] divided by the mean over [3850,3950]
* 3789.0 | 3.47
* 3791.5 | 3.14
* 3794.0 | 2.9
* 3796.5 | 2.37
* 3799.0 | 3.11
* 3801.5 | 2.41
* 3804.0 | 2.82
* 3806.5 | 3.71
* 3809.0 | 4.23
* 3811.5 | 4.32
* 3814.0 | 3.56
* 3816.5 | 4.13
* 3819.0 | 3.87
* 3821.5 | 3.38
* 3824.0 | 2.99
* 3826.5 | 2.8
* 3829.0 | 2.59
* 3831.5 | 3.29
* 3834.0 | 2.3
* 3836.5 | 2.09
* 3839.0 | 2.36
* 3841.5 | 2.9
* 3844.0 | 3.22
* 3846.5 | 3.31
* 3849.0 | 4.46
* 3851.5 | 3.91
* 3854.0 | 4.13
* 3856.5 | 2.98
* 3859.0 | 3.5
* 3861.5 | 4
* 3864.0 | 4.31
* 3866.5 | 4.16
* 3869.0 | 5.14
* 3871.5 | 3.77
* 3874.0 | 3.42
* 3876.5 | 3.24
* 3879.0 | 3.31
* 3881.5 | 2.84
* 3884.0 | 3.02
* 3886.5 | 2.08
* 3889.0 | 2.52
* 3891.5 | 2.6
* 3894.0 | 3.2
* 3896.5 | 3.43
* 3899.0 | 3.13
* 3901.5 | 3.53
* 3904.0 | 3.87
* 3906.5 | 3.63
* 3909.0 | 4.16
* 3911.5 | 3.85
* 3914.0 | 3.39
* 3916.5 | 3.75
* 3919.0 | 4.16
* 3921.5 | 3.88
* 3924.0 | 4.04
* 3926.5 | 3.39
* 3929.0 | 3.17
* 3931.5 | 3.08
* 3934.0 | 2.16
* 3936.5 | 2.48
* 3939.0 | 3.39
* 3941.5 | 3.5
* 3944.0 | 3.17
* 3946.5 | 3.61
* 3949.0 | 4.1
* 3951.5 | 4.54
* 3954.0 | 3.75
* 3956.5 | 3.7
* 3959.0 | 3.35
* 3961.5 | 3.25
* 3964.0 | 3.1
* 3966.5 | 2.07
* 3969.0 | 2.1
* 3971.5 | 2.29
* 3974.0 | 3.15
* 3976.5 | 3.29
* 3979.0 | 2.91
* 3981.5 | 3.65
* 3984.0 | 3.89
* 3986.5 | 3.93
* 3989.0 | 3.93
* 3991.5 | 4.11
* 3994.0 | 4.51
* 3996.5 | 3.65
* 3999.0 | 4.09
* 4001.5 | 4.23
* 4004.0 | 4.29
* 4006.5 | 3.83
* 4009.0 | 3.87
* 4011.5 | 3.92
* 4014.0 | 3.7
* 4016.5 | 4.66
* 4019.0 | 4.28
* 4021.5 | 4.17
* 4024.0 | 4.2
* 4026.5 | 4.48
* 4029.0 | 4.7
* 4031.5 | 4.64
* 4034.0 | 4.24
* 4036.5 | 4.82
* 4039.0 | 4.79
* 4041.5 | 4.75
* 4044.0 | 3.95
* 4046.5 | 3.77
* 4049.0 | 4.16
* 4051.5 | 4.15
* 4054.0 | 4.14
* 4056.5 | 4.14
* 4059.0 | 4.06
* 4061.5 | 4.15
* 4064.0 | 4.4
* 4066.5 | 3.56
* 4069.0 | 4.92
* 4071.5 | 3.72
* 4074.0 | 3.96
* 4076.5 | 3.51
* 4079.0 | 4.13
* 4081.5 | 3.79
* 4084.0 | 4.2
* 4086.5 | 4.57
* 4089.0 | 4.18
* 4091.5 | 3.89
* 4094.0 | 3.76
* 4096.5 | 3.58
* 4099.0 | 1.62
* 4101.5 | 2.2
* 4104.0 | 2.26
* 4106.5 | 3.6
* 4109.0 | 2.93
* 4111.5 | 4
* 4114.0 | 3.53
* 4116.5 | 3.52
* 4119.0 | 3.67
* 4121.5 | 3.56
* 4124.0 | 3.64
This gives 1.3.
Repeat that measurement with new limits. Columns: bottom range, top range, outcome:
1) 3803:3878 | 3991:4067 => 1.33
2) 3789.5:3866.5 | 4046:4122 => 1.28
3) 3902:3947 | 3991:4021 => 1.23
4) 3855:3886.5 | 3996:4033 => 1.26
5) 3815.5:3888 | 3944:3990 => 1.06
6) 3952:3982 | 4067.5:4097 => 1.39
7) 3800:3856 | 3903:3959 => 1.14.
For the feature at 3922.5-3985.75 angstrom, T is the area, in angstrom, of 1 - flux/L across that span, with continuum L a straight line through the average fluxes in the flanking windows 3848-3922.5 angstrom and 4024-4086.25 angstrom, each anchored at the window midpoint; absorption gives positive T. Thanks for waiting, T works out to 9.6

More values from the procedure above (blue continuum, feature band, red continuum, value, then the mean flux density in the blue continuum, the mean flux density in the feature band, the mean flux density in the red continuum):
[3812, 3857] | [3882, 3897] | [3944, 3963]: 3.0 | 3.26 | 2.78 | 3.71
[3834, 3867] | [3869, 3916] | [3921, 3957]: 1.4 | 3.43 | 3.33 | 3.45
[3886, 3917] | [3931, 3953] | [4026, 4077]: 1.5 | 3.34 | 3.35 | 4.25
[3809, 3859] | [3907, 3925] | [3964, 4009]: -2.3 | 3.32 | 3.88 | 3.52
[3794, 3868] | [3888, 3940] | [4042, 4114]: 1.7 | 3.35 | 3.38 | 3.77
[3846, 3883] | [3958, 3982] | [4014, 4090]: 6.8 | 3.77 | 2.89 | 4.23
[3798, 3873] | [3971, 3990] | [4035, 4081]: 2.5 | 3.46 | 3.42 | 4.17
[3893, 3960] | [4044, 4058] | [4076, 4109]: -2.3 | 3.54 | 4.06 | 3.46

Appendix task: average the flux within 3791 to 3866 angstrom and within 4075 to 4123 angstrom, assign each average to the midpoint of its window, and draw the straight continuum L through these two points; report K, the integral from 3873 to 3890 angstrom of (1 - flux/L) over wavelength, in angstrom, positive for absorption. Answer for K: 2.2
